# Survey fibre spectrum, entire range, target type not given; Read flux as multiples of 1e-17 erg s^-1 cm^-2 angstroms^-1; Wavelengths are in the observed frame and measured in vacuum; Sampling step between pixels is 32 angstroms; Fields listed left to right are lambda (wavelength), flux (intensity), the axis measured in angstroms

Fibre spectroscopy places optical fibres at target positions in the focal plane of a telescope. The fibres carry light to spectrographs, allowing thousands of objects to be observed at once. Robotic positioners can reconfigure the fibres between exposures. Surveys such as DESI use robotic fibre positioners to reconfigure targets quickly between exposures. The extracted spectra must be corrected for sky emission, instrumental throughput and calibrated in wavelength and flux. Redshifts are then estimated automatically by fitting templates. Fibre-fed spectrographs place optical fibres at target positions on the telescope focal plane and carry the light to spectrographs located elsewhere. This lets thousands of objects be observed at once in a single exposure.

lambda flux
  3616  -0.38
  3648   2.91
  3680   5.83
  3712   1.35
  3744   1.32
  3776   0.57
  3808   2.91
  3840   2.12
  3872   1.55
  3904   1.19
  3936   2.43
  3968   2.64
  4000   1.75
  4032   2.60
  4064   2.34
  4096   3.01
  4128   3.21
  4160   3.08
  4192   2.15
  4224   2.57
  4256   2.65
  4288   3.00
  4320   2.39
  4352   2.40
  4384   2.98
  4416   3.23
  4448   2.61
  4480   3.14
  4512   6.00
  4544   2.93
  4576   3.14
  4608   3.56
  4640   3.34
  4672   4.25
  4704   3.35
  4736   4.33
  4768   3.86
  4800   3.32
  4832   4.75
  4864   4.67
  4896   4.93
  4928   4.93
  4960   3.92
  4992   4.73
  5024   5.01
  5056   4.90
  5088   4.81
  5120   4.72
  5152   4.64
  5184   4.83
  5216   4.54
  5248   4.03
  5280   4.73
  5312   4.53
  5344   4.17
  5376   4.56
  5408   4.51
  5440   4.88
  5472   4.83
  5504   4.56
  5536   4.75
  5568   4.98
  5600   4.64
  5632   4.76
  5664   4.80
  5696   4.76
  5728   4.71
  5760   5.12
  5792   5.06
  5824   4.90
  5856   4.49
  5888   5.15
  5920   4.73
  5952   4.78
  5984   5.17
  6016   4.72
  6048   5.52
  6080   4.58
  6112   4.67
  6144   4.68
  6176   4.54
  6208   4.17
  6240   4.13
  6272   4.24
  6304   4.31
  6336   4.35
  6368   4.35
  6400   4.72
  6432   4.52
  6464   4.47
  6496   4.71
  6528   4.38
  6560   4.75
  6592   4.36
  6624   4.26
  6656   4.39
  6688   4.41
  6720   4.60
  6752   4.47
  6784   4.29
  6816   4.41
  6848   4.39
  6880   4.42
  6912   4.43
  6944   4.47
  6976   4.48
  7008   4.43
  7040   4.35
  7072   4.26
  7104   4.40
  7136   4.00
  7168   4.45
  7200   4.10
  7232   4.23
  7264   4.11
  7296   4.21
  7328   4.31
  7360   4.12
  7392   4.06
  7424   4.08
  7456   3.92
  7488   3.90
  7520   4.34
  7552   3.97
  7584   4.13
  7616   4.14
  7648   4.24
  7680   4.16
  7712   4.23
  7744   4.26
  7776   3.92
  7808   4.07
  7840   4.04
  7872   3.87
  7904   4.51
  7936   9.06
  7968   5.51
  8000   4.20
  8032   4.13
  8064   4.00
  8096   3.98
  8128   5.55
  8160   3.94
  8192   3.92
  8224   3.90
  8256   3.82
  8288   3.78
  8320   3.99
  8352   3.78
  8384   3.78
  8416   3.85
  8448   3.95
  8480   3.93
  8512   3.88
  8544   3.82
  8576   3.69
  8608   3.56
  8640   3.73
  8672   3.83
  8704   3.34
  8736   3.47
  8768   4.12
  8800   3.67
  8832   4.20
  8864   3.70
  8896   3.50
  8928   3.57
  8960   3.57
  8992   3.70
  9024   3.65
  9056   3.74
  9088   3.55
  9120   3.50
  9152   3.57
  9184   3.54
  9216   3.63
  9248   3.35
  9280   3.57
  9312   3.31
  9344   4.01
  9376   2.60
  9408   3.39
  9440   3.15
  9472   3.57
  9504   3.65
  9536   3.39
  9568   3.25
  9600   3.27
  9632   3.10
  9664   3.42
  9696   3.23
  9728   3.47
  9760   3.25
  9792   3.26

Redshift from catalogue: 0.209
